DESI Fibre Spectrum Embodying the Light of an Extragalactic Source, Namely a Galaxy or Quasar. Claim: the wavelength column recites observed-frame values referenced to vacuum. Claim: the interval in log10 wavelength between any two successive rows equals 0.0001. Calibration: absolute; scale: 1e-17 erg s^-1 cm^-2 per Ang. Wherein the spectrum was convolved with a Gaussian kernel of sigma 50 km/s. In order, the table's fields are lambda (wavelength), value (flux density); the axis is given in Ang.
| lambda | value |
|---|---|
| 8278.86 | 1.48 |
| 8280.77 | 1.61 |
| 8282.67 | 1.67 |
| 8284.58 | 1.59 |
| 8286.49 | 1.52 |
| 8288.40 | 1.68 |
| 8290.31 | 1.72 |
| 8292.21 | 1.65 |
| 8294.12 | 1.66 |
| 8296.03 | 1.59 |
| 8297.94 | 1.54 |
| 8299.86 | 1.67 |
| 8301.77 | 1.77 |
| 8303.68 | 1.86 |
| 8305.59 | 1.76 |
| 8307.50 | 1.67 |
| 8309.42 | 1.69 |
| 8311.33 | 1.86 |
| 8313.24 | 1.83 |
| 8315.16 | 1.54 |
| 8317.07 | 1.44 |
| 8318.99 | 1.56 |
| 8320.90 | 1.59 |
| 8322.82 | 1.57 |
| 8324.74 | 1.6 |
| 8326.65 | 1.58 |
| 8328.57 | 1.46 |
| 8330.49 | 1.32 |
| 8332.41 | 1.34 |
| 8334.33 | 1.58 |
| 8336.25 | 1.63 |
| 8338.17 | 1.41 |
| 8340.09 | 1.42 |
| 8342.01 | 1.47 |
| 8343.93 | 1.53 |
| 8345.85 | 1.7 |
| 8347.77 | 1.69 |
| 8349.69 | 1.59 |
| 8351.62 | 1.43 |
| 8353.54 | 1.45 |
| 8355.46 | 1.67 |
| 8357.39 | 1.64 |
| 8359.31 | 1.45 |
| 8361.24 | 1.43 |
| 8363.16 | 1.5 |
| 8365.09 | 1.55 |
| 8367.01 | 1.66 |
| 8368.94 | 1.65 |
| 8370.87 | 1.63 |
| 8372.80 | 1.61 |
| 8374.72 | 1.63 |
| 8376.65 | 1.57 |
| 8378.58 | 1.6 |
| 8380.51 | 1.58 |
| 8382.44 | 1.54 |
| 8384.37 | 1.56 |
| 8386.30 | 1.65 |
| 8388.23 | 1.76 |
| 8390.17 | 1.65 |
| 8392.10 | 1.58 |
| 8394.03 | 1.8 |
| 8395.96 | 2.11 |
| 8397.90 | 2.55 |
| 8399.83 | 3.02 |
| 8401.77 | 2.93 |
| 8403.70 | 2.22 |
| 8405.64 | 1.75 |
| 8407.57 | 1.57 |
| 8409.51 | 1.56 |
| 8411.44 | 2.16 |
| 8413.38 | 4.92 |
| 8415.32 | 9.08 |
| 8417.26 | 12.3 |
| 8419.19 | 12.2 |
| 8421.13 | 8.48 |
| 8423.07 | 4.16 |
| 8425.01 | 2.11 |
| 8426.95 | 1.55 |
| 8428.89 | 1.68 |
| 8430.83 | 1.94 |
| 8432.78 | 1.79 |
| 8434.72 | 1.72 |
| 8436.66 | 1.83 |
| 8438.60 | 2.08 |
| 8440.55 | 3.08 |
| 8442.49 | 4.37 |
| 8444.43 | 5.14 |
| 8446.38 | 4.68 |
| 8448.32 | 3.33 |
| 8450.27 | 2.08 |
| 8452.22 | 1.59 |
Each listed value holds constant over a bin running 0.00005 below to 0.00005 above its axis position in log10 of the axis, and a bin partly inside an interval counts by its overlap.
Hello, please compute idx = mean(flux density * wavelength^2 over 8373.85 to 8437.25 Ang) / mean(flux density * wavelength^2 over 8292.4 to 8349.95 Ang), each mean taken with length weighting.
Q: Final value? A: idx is 1.97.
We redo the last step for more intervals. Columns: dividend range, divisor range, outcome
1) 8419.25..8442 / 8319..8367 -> 2.12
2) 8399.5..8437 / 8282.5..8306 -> 2.47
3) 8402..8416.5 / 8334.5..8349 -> 2.25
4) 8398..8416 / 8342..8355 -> 2.03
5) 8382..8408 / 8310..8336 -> 1.30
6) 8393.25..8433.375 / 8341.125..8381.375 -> 2.53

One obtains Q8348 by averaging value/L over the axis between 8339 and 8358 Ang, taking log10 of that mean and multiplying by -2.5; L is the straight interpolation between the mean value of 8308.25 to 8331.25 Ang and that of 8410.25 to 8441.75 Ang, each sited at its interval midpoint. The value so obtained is 0.447 mag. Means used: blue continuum 1.59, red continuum 4.42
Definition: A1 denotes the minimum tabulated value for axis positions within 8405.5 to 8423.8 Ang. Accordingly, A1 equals 1.56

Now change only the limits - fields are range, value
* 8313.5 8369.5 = 1.32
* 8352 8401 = 1.43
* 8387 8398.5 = 1.58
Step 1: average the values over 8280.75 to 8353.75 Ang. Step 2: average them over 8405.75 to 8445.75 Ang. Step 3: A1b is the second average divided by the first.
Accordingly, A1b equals 2.59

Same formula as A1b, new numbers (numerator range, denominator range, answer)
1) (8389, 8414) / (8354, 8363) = 1.46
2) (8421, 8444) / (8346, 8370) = 1.76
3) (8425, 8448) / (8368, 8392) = 1.67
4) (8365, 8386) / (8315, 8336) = 1.06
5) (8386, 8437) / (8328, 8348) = 2.30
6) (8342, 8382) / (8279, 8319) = 0.95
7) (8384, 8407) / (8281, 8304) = 1.24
